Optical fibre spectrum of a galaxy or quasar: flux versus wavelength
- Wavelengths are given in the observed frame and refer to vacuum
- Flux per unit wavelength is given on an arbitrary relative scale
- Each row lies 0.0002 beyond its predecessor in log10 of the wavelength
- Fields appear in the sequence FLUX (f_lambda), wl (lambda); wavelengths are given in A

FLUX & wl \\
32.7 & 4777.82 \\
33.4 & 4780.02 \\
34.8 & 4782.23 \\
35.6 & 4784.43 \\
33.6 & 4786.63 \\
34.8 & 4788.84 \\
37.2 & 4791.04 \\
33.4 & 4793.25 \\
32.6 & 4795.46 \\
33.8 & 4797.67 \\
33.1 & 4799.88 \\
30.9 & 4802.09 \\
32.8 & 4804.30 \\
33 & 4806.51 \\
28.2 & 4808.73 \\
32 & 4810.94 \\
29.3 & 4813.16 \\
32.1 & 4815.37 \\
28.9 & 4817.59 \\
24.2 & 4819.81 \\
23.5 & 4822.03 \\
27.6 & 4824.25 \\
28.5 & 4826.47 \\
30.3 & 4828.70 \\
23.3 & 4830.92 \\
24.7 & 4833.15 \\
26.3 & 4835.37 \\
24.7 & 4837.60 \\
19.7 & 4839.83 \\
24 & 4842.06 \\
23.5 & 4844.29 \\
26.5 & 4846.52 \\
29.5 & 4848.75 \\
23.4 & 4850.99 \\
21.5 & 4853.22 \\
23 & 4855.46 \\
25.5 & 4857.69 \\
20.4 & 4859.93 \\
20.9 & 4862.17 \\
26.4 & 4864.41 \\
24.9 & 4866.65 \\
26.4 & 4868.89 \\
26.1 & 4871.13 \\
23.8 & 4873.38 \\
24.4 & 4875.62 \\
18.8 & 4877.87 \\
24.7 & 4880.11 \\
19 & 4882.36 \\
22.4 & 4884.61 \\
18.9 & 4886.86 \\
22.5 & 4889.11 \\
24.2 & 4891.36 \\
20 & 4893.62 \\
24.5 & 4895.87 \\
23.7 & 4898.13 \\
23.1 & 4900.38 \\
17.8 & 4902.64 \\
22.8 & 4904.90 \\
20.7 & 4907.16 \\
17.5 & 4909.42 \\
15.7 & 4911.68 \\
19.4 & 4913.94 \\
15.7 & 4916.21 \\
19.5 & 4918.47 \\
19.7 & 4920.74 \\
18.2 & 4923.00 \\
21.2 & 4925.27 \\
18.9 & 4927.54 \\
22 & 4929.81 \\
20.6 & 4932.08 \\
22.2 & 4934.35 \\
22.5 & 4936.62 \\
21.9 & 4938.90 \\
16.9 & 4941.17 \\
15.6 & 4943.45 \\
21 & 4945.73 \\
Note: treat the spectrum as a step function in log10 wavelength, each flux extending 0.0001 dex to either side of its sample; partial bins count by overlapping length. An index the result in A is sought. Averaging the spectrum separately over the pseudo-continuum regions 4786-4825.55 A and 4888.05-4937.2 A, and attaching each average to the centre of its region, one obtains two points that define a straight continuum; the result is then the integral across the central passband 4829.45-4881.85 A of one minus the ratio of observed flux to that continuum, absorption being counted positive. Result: 4.2 A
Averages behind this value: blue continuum 31.1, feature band 24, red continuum 20.5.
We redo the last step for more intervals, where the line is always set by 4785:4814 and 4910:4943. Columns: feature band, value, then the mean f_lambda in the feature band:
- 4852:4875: 1.9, 23.9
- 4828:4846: 2.7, 24.5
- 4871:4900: 1.6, 22.4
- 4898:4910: 0.5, 20.9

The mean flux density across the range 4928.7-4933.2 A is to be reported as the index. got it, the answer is 21.3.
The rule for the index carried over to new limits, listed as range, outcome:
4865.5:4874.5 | 25.3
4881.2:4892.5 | 21.4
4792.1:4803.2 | 32.8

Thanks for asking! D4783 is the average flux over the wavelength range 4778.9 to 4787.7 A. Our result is 34.3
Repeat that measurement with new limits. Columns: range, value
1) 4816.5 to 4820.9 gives 26.5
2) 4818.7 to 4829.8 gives 26.8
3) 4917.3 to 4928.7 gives 19.5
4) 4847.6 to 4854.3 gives 24.8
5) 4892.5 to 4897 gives 22.3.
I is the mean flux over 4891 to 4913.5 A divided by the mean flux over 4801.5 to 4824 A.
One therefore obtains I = 0.71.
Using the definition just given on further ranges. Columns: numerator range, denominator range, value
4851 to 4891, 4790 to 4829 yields 0.75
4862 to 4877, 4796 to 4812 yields 0.78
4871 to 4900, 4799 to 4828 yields 0.76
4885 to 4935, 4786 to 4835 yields 0.67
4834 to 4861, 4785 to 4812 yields 0.73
